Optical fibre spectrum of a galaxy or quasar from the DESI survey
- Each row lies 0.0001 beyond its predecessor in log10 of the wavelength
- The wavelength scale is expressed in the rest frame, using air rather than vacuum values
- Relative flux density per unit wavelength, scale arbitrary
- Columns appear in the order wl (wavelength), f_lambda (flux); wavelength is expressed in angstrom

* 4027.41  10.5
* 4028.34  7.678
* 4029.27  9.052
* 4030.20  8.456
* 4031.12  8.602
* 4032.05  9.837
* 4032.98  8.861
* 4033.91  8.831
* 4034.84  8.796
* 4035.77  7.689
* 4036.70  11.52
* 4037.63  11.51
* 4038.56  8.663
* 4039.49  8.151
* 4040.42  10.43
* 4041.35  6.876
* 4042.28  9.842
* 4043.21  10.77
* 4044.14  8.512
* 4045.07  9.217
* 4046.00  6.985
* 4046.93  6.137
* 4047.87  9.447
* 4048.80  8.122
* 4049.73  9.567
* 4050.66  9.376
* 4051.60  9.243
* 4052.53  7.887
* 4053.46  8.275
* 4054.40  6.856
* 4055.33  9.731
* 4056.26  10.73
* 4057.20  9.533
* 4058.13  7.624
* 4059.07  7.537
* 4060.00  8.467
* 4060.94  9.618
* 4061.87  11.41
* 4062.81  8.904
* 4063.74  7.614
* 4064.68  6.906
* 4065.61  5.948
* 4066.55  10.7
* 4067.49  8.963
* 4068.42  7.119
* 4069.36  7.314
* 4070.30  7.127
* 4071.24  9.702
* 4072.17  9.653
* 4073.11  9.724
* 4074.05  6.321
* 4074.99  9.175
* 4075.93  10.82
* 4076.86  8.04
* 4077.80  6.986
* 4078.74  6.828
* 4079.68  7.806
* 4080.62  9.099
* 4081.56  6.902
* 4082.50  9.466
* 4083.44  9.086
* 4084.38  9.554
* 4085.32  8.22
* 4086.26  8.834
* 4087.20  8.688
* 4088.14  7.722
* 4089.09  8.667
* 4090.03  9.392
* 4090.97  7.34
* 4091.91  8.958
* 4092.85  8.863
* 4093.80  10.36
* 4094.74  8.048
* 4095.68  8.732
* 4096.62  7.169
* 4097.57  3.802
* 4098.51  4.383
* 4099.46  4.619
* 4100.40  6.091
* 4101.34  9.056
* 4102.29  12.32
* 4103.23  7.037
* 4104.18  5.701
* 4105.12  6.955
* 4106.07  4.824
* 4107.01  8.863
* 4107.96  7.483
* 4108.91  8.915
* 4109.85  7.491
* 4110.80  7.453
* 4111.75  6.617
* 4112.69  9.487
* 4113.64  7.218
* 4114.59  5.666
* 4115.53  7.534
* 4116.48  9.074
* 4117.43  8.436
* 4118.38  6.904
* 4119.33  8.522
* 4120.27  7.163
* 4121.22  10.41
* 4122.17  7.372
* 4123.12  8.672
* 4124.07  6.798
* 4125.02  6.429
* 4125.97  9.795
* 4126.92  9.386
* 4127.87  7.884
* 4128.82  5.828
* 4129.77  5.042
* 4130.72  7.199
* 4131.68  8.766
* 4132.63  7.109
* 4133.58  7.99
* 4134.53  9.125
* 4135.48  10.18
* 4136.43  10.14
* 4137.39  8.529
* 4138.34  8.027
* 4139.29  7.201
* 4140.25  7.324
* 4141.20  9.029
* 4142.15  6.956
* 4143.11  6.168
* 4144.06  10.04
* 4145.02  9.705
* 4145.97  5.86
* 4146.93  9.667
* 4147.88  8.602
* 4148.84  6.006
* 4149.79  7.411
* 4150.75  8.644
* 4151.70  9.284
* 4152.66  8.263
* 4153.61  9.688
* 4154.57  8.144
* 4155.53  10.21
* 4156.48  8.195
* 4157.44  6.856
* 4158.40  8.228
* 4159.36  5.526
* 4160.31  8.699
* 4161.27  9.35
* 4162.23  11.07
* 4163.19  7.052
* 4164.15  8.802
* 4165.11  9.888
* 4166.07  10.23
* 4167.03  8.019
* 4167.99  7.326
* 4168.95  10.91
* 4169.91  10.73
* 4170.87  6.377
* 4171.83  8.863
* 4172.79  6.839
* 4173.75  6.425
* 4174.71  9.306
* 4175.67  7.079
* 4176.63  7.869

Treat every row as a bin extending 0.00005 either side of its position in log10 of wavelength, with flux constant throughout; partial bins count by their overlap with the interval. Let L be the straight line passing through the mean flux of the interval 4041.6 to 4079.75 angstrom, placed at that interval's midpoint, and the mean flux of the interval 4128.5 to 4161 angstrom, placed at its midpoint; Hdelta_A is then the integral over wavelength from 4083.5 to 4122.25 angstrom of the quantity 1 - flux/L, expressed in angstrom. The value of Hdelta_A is 2.3 angstrom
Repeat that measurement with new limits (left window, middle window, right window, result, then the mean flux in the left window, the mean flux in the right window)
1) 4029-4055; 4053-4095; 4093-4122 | -1.8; 8.84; 7.56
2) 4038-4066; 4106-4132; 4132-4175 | 2.3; 8.63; 8.4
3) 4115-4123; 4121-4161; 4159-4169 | 1.7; 8.18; 8.75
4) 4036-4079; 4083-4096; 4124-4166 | -0.3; 8.7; 8.22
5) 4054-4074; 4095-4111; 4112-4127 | 2.1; 8.59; 8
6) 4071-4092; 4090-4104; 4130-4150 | 1.3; 8.55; 8.11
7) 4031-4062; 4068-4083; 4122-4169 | 0.8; 8.94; 8.23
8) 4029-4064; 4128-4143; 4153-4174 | 1.3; 8.92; 8.54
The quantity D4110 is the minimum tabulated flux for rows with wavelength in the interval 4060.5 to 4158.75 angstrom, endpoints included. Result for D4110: 3.802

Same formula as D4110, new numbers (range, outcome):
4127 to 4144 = 5.042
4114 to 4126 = 5.666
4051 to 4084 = 5.948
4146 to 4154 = 6.006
